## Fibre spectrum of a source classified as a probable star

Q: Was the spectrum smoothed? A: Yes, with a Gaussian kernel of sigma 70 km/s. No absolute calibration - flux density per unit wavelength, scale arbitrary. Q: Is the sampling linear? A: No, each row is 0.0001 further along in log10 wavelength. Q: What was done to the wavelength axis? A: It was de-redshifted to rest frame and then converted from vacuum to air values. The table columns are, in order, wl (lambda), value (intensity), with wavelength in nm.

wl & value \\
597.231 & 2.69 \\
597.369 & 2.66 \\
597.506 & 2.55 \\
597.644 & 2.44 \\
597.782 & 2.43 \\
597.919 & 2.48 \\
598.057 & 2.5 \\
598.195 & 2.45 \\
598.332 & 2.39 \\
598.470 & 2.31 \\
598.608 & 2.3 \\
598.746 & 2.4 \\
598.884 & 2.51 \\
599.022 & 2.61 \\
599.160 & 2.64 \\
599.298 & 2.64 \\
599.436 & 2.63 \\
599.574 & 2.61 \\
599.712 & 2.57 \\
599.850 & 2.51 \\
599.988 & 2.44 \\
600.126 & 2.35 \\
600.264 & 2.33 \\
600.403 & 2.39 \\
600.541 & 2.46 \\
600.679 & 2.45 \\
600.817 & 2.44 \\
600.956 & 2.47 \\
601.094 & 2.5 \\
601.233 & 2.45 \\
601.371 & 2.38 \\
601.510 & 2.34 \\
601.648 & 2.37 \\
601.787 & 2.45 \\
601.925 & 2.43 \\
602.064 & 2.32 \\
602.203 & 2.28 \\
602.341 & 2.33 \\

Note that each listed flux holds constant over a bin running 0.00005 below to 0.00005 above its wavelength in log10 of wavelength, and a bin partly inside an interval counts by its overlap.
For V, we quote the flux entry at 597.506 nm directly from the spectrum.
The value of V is 2.55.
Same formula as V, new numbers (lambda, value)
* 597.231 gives 2.69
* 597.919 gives 2.48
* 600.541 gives 2.46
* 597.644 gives 2.44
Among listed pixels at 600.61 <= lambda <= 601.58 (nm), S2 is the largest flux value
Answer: 2.5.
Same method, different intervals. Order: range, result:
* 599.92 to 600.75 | 2.46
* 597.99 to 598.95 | 2.51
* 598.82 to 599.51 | 2.64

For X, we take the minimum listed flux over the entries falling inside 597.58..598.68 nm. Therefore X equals 2.3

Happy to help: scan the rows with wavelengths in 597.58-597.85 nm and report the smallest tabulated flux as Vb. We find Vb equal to 2.43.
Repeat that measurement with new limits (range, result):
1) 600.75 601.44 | 2.38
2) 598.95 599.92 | 2.51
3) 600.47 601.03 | 2.44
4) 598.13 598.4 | 2.39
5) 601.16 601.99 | 2.34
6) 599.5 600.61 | 2.33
